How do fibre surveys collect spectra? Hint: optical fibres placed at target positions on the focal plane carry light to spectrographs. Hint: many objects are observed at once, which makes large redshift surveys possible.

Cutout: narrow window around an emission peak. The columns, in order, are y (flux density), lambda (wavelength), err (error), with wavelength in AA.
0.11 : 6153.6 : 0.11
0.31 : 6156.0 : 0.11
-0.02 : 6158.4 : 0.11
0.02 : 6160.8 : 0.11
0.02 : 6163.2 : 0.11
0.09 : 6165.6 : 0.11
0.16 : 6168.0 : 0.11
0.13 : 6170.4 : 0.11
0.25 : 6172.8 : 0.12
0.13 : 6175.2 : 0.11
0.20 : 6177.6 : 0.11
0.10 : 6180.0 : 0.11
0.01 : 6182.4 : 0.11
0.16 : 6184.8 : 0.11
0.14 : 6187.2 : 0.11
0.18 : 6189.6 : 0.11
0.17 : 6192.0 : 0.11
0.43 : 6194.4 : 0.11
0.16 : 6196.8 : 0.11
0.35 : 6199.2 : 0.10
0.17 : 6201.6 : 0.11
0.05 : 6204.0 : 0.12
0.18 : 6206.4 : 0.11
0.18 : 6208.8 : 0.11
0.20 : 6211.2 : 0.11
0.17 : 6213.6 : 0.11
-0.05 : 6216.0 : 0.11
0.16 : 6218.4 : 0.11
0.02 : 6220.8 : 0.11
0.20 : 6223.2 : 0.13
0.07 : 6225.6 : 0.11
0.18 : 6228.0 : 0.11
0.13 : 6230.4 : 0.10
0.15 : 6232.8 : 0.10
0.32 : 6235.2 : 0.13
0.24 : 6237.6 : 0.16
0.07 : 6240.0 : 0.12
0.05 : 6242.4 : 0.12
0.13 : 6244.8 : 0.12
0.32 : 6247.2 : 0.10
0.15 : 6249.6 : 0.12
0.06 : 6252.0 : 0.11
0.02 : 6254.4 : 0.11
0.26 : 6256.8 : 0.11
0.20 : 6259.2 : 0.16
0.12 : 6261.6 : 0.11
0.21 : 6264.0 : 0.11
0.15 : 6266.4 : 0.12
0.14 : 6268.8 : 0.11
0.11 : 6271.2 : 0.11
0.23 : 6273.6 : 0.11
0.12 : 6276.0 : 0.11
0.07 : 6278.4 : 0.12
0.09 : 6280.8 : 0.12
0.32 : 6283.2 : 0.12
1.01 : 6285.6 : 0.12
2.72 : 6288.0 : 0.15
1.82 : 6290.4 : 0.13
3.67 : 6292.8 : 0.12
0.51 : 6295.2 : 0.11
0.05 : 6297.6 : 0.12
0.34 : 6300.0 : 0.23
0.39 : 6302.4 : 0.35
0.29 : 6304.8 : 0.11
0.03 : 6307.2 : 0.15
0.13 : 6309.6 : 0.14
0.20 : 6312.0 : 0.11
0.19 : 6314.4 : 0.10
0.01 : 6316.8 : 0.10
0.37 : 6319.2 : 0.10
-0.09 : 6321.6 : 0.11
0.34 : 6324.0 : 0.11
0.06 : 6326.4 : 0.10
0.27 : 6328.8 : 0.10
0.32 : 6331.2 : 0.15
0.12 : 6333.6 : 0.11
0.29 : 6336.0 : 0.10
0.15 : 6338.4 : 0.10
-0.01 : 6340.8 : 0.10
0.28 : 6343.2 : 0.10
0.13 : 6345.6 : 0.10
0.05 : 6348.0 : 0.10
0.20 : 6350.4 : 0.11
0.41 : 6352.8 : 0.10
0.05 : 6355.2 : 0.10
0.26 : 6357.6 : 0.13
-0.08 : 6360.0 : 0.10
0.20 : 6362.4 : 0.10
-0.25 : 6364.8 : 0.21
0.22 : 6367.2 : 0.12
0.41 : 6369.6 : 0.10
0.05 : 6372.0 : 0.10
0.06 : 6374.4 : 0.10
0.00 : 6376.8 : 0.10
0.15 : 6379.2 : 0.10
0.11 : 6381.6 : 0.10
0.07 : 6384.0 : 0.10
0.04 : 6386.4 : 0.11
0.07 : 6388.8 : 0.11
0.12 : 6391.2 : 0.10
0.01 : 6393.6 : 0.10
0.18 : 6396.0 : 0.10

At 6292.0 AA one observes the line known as [O II]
